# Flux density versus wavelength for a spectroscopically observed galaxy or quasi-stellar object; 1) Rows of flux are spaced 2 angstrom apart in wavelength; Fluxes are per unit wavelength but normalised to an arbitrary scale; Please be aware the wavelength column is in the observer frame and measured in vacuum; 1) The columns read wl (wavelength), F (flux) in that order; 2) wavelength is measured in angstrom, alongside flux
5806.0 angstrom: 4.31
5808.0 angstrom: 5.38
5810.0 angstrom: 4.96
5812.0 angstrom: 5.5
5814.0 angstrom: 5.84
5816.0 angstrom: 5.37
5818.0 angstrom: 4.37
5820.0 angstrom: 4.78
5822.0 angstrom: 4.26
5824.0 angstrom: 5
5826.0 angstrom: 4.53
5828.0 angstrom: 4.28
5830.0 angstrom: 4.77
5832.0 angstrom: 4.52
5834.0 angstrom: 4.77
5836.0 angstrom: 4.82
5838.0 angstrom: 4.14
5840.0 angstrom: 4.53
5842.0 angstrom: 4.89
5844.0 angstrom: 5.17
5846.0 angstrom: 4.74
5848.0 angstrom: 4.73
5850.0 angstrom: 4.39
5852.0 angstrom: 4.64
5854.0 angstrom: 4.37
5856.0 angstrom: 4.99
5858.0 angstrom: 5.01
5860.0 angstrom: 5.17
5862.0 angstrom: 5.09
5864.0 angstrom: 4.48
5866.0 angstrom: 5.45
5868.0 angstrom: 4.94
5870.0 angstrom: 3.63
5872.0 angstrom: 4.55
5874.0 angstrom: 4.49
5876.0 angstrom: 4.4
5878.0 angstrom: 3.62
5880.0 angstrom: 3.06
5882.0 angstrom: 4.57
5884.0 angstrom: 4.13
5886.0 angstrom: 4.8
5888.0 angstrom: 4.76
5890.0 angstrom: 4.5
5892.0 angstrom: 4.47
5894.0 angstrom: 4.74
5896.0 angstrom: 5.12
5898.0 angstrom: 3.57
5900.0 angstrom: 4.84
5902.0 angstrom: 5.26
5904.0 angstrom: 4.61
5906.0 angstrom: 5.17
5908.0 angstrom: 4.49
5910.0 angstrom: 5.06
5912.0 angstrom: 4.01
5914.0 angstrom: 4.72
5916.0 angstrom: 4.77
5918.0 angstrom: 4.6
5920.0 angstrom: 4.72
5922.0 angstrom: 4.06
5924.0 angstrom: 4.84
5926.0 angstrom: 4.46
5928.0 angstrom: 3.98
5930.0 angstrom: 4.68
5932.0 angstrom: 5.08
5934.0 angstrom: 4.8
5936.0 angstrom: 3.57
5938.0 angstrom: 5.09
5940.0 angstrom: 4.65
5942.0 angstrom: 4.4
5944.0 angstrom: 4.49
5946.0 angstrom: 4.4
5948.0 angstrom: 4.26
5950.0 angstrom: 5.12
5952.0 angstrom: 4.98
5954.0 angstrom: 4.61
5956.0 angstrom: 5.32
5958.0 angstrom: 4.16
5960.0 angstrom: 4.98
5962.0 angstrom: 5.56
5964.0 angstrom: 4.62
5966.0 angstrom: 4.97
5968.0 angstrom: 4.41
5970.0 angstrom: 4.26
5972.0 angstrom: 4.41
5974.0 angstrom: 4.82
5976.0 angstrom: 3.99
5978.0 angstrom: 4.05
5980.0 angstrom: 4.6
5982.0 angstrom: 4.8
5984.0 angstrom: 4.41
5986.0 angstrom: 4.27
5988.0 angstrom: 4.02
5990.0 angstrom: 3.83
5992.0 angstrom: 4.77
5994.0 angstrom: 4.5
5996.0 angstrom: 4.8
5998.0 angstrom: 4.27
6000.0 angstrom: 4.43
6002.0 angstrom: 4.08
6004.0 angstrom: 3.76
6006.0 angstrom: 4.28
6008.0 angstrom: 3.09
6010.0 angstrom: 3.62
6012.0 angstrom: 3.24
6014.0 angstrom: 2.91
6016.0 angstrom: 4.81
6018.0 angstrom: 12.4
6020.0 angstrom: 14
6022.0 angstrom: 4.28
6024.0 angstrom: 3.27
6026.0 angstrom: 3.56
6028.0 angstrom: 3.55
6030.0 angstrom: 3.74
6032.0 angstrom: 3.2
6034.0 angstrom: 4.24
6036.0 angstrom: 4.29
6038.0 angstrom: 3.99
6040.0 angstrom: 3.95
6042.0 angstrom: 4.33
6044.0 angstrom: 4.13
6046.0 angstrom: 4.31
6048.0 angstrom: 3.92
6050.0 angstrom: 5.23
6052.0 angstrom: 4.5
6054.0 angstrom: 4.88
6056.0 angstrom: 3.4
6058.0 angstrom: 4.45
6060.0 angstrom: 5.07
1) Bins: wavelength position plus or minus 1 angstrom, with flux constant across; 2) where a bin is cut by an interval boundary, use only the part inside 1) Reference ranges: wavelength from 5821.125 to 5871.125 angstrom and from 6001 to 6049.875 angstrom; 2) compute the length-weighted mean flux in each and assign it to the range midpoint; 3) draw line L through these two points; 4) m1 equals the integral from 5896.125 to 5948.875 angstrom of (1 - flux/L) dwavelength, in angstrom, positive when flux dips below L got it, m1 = 1.1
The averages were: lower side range 4.69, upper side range 4.63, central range 4.57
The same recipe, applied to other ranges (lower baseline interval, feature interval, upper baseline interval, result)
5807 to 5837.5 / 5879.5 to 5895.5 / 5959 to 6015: 0.6 angstrom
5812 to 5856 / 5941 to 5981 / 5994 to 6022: 4.0 angstrom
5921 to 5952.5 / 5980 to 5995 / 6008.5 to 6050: 0.9 angstrom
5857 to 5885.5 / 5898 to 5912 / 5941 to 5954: -0.7 angstrom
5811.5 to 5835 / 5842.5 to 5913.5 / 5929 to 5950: 1.5 angstrom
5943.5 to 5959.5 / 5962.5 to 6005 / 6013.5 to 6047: 3.7 angstrom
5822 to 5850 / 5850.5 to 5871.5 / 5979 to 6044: -0.5 angstrom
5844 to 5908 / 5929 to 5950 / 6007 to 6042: 0.5 angstrom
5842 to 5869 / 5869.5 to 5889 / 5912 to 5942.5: 2.2 angstrom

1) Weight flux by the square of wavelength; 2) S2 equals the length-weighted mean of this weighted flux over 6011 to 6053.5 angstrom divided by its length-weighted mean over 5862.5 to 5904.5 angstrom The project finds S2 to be 1.1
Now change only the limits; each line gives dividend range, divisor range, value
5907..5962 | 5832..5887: 1.04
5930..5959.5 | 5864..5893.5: 1.08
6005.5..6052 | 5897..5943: 1.07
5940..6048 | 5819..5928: 1.04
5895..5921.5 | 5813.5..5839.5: 1.02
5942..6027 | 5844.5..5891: 1.09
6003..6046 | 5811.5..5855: 1.06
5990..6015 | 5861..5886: 0.95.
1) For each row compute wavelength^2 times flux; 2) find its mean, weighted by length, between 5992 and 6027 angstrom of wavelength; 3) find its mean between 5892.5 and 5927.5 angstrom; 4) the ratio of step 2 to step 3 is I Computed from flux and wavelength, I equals 1.1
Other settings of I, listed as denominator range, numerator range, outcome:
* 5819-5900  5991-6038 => 1.09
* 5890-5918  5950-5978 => 1.02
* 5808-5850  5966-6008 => 0.95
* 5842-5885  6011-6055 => 1.13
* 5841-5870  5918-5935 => 0.97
